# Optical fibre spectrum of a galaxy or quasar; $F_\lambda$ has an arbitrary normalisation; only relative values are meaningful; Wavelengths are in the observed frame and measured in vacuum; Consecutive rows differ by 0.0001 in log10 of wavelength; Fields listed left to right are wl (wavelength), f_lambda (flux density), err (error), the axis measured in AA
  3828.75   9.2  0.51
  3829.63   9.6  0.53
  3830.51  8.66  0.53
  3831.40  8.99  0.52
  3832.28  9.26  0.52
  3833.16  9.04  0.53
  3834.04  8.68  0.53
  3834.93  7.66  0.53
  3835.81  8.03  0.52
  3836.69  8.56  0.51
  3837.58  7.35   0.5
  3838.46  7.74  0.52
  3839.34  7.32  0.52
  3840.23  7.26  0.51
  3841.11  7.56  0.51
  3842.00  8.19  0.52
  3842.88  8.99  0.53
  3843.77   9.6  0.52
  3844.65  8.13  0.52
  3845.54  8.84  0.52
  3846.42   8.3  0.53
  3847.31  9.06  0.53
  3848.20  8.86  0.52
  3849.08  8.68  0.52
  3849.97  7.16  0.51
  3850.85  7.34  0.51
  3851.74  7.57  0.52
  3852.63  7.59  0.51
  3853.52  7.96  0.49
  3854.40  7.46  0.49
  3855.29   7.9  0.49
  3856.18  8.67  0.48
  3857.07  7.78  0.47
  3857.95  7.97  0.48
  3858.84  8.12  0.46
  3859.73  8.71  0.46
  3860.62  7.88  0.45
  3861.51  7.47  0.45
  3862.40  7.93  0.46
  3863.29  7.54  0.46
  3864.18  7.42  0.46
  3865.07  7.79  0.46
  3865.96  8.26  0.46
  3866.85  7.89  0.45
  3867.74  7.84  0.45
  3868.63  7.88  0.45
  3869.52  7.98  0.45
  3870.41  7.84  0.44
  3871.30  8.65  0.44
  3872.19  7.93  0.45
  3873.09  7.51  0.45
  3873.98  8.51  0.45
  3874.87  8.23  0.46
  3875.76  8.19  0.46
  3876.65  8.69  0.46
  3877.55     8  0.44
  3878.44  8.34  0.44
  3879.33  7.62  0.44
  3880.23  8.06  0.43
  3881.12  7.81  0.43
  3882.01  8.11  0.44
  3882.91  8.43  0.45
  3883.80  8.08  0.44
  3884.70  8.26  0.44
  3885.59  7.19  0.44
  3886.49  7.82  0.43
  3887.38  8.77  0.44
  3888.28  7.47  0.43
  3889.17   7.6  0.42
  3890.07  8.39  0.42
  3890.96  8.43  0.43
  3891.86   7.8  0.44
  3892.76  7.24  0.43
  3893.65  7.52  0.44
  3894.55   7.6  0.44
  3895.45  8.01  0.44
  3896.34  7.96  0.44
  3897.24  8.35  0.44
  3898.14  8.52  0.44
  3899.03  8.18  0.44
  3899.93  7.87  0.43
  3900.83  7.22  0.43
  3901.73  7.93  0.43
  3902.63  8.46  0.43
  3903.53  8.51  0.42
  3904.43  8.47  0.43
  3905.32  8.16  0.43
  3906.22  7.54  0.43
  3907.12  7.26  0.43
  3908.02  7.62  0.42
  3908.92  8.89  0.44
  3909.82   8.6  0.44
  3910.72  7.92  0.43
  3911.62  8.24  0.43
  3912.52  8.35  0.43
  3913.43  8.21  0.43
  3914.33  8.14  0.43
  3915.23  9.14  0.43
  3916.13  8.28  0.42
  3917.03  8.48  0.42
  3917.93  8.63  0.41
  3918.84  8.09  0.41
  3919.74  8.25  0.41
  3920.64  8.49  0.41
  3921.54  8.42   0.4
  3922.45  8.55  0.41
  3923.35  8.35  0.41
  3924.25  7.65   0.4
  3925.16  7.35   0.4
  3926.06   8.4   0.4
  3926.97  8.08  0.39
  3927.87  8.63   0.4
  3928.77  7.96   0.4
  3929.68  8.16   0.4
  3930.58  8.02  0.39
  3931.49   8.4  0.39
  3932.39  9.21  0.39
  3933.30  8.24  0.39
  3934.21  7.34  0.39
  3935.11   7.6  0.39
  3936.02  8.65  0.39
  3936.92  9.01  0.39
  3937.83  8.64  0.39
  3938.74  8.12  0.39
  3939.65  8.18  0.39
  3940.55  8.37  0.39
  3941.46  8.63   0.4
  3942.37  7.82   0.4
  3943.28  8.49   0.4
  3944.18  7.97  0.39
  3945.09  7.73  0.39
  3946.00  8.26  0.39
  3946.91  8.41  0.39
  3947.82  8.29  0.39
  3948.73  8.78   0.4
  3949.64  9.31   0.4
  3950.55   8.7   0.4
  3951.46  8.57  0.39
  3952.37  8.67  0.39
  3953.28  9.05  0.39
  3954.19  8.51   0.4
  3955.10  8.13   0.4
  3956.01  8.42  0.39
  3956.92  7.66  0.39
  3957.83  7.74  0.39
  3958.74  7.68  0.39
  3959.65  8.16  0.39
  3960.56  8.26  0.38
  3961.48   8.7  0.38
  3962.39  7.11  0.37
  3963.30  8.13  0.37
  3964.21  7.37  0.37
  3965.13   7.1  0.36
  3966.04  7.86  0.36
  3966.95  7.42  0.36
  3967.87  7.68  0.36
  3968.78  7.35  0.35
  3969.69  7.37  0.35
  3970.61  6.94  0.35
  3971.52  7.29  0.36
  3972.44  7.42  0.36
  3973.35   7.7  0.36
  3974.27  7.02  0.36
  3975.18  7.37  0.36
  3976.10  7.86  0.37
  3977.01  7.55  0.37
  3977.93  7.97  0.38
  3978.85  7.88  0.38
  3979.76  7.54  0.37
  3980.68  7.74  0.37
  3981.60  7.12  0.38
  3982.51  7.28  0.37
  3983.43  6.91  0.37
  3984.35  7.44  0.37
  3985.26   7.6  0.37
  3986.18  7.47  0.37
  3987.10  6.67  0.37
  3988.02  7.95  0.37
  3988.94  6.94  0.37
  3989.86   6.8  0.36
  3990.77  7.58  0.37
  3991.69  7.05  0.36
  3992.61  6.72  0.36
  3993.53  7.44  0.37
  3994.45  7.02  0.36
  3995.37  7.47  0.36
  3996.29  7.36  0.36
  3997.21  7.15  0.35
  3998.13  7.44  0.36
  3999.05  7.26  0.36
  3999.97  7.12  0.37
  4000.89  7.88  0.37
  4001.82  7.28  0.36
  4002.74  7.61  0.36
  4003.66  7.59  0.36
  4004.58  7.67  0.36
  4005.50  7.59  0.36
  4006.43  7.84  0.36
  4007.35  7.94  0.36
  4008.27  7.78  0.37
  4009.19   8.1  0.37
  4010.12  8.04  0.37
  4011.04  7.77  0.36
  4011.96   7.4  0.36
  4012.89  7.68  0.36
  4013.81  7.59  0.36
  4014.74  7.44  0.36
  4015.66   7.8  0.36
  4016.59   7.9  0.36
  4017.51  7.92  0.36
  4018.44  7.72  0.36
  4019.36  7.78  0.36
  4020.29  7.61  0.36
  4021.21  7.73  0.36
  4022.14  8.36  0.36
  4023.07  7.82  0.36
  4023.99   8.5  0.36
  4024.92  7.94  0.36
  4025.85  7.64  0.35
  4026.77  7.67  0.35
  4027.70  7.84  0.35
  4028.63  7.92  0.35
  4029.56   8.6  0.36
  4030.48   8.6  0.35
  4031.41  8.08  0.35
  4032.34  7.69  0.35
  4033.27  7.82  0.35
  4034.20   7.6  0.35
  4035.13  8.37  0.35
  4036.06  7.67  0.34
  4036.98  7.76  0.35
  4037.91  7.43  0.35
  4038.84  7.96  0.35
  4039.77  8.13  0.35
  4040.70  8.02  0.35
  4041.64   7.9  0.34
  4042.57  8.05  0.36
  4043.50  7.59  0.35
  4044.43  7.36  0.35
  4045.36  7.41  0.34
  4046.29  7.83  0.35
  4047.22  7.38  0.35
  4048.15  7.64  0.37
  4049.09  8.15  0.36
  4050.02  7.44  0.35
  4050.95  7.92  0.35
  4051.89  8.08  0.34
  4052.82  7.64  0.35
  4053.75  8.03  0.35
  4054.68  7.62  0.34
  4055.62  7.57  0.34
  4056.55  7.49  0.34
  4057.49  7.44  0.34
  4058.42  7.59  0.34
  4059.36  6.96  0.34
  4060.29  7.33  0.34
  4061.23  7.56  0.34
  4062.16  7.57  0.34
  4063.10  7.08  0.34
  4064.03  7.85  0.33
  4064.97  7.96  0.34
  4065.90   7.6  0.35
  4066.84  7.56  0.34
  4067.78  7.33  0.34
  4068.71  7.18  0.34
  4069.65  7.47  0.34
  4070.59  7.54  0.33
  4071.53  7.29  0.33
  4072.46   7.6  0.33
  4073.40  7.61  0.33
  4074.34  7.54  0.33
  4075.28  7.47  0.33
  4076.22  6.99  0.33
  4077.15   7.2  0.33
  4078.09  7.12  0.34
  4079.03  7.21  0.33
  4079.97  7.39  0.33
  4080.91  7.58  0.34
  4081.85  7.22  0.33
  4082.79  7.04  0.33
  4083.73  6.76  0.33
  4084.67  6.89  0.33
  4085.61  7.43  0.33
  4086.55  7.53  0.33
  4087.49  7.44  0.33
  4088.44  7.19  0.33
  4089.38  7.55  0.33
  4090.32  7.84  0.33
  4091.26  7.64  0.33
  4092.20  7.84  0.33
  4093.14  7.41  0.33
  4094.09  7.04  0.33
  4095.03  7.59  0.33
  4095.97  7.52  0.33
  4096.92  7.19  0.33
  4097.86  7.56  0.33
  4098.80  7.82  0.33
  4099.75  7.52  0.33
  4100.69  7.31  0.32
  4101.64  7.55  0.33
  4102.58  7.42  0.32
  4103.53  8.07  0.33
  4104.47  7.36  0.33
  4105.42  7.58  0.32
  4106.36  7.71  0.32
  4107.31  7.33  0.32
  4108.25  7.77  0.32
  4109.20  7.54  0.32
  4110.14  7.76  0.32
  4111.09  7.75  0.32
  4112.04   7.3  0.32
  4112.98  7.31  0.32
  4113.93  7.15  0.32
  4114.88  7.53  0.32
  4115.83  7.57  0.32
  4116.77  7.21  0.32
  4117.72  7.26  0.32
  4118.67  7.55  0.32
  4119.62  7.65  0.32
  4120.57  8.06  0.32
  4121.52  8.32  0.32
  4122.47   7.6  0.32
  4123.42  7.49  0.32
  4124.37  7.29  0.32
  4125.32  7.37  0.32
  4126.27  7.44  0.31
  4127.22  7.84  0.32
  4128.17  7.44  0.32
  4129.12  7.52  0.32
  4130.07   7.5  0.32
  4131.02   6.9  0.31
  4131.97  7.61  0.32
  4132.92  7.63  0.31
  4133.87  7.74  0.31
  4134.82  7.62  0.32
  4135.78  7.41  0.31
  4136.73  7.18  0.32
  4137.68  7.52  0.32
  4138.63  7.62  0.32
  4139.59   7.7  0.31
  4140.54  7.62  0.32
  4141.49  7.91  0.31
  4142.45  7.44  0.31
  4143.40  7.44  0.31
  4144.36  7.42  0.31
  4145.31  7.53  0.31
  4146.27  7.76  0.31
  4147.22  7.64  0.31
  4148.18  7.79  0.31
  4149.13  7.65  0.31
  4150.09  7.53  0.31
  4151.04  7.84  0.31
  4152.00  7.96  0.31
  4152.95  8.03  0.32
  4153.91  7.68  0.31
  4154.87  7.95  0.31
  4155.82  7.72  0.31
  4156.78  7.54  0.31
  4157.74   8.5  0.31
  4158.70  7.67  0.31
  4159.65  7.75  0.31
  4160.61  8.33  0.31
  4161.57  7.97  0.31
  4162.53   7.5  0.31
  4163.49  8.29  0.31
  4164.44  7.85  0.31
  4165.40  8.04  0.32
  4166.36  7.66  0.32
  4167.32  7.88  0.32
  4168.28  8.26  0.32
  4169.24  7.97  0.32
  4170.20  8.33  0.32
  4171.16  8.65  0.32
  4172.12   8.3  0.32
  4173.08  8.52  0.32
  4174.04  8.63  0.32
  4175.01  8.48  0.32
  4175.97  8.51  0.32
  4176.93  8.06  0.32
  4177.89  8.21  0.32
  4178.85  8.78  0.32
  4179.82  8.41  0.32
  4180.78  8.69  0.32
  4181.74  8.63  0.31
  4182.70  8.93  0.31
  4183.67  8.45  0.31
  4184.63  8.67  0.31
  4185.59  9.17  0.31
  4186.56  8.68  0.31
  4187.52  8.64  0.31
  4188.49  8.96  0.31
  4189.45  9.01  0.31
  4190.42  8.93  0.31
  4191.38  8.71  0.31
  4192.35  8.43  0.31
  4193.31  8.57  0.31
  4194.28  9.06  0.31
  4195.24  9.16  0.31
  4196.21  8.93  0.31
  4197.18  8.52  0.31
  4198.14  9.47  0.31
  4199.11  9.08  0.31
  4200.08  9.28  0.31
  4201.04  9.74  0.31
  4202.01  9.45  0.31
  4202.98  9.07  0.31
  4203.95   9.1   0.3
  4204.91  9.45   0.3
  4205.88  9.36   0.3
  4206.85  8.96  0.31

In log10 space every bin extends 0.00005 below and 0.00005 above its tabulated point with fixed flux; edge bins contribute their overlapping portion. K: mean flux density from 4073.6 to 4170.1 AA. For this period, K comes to 7.58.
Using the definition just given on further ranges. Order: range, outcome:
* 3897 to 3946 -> 8.22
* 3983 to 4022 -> 7.51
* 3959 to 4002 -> 7.44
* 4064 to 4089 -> 7.36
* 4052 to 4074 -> 7.53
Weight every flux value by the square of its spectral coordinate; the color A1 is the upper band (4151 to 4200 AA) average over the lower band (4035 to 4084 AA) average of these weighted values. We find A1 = 1.18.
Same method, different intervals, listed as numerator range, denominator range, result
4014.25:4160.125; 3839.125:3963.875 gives 1.03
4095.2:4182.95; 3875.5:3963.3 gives 1.06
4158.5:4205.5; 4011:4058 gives 1.18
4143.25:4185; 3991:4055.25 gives 1.12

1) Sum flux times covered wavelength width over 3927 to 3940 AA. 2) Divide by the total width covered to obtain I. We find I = 8.29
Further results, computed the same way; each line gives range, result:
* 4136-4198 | 8.18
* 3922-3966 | 8.22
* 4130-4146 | 7.52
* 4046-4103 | 7.48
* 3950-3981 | 7.83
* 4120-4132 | 7.57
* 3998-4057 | 7.78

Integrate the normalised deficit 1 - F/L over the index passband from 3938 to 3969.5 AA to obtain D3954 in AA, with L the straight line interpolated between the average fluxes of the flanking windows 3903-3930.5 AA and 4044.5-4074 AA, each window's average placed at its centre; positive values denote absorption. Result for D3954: -0.3 AA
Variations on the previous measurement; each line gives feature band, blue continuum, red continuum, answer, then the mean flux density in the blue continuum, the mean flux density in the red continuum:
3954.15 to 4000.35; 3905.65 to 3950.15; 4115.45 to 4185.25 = 3.9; 8.27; 7.87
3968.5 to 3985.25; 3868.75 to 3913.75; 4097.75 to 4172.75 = 1.0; 8.04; 7.68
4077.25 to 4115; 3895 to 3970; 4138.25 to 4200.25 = 3.6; 8.18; 8.25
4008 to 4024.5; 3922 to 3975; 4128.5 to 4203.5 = 0.6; 8.08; 8.2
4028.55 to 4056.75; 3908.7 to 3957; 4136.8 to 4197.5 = 1.5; 8.34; 8.18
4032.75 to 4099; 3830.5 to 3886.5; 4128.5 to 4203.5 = 5.1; 8.09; 8.2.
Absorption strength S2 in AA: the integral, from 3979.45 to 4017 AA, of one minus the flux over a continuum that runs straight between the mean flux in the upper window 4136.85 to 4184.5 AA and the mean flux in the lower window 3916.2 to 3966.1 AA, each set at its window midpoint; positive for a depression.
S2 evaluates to 3.28 AA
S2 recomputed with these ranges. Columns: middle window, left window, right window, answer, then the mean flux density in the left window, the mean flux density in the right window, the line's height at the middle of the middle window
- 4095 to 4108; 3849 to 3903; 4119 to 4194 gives 0.7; 7.95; 8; 7.99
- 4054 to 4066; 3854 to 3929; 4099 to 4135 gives 0.3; 8.07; 7.54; 7.68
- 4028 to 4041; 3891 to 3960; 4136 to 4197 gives 0.4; 8.22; 8.17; 8.19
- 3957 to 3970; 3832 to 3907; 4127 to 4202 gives 0.6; 8.05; 8.17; 8.09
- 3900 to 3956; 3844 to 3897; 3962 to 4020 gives -3.8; 8.01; 7.49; 7.76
